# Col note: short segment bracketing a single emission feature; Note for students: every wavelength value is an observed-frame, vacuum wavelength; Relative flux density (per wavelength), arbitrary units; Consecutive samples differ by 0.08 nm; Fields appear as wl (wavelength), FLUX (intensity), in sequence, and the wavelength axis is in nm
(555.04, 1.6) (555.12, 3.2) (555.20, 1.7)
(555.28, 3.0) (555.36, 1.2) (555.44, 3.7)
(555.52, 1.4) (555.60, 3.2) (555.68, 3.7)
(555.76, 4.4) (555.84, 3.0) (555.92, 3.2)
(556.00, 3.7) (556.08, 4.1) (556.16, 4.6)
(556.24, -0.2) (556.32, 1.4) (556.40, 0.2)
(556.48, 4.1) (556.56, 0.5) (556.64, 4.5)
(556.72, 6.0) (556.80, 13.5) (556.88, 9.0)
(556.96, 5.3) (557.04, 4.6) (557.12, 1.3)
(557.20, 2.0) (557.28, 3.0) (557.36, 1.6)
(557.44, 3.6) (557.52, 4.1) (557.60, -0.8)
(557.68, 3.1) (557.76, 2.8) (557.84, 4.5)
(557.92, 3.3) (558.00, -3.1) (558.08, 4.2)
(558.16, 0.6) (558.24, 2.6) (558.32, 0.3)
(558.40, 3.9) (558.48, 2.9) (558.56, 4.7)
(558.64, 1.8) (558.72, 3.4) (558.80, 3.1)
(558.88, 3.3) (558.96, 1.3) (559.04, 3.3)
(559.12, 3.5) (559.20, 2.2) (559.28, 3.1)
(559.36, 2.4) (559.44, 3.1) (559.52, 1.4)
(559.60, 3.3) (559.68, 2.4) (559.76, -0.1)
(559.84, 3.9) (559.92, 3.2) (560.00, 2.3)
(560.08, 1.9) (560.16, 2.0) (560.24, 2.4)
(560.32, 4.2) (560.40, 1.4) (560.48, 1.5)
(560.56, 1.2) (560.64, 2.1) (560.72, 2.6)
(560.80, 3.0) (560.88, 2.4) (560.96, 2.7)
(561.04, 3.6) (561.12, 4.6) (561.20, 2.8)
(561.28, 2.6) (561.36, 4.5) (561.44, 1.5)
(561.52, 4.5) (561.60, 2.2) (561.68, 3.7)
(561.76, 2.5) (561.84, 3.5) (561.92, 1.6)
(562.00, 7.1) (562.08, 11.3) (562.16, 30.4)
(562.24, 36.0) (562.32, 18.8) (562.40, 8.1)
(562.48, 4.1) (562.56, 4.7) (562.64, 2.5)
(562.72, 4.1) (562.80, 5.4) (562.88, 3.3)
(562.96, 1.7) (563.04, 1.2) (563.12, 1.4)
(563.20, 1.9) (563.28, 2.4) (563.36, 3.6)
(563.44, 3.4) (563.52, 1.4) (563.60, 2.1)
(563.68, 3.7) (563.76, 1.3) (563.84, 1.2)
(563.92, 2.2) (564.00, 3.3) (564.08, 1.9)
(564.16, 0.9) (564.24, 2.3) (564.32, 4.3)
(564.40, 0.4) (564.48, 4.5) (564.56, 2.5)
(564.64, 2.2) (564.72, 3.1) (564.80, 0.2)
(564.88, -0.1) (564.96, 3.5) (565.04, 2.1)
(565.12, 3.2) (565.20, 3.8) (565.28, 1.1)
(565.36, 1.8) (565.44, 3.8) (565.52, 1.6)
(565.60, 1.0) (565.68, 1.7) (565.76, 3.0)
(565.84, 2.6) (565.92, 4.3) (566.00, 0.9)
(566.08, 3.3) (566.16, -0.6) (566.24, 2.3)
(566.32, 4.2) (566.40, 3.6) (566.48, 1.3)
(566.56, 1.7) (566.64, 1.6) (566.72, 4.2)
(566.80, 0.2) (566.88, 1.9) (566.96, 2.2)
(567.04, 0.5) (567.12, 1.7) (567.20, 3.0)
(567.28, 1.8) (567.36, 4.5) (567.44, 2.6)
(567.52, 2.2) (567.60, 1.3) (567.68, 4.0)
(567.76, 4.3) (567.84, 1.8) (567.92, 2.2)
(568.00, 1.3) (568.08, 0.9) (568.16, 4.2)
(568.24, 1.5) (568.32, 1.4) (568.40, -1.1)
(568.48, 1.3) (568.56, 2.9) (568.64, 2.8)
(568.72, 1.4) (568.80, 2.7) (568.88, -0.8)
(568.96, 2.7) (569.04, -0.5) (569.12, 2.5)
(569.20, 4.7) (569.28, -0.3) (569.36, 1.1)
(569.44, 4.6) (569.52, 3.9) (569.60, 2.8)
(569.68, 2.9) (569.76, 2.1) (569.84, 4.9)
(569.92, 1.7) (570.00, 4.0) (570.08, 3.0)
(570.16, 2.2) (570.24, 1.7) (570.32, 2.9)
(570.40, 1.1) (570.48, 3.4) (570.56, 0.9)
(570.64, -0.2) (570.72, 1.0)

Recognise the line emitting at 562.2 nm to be [O III] 5007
